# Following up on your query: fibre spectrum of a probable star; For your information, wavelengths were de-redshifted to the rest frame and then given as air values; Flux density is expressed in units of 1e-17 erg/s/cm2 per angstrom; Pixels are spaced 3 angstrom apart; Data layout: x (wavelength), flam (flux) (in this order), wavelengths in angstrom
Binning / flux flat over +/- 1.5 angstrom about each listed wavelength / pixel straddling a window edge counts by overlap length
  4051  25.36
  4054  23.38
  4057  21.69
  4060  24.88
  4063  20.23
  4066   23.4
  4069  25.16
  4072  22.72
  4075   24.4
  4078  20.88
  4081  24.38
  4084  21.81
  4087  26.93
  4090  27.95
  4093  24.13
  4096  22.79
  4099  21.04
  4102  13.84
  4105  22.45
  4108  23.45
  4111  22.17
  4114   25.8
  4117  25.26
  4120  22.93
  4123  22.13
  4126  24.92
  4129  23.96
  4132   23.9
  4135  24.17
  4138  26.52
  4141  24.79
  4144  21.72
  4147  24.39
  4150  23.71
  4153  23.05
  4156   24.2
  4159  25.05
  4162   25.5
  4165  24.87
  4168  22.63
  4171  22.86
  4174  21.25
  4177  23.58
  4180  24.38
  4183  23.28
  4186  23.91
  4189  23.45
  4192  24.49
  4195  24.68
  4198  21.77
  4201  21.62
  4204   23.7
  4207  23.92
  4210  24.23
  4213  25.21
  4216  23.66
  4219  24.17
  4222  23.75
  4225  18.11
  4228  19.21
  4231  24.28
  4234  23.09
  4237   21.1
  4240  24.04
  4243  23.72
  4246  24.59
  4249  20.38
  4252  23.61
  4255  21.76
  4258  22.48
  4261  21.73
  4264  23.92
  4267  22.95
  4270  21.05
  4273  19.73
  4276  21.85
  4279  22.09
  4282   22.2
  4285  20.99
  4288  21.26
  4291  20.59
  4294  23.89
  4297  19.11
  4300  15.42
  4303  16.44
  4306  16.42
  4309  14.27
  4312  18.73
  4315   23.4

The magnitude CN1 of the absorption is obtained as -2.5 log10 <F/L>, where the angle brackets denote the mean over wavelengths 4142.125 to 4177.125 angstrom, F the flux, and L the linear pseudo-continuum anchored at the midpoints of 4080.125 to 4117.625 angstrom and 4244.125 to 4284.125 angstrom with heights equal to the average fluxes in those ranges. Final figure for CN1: -0.04 mag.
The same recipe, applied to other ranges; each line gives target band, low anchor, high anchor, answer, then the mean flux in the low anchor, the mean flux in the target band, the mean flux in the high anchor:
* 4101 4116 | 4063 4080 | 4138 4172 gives 0.08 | 23.1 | 21.9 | 24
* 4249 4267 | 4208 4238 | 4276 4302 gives -0.04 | 22.7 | 22.5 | 20.7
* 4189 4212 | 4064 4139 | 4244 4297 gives -0.04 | 23.4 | 23.5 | 22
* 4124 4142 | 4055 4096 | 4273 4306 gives -0.09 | 23.7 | 24.6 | 20.2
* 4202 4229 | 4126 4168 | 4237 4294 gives 0.01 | 24.3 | 22.9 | 22.2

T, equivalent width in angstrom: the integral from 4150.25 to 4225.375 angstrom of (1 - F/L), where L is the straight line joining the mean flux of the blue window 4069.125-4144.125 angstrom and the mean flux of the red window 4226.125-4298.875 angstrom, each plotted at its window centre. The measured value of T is -2.9 angstrom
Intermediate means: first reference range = 23.5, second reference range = 22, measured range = 23.6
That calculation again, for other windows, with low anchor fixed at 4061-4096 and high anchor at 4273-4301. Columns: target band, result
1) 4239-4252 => -1.1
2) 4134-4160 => -1.5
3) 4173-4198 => -1.4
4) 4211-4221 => -1.1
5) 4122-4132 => -0.3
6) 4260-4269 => -0.7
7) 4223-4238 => 0.3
